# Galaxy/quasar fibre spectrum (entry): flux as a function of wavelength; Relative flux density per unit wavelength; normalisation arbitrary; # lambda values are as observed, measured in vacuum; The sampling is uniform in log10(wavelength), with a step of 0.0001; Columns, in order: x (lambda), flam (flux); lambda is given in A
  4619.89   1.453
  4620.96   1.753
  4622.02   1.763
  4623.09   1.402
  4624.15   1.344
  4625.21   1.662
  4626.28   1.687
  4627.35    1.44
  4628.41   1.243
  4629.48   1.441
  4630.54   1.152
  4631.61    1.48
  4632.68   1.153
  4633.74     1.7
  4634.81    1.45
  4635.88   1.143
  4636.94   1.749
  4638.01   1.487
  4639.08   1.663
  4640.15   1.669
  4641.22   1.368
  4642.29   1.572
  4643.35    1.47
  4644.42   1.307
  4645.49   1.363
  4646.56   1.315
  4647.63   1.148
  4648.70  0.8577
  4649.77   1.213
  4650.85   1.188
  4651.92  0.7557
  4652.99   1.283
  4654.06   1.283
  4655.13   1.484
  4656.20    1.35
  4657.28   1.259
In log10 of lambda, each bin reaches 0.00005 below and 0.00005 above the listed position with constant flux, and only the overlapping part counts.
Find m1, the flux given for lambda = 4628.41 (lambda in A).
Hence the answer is 1.243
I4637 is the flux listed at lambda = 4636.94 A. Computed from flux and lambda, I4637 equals 1.749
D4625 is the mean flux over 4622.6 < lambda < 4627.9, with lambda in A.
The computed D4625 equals 1.51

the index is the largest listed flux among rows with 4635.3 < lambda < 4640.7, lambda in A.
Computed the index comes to 1.749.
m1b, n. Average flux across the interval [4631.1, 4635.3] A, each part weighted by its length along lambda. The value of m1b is 1.45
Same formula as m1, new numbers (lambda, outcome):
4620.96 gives 1.753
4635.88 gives 1.143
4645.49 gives 1.363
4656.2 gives 1.35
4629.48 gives 1.441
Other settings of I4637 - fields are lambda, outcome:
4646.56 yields 1.315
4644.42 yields 1.307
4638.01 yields 1.487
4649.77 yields 1.213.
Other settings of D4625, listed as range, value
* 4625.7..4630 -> 1.45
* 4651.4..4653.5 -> 1.02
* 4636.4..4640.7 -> 1.64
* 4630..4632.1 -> 1.31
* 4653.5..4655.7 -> 1.39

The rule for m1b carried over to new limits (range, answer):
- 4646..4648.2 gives 1.23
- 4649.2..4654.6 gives 1.14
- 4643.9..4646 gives 1.33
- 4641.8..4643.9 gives 1.52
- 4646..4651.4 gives 1.14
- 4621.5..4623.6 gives 1.58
